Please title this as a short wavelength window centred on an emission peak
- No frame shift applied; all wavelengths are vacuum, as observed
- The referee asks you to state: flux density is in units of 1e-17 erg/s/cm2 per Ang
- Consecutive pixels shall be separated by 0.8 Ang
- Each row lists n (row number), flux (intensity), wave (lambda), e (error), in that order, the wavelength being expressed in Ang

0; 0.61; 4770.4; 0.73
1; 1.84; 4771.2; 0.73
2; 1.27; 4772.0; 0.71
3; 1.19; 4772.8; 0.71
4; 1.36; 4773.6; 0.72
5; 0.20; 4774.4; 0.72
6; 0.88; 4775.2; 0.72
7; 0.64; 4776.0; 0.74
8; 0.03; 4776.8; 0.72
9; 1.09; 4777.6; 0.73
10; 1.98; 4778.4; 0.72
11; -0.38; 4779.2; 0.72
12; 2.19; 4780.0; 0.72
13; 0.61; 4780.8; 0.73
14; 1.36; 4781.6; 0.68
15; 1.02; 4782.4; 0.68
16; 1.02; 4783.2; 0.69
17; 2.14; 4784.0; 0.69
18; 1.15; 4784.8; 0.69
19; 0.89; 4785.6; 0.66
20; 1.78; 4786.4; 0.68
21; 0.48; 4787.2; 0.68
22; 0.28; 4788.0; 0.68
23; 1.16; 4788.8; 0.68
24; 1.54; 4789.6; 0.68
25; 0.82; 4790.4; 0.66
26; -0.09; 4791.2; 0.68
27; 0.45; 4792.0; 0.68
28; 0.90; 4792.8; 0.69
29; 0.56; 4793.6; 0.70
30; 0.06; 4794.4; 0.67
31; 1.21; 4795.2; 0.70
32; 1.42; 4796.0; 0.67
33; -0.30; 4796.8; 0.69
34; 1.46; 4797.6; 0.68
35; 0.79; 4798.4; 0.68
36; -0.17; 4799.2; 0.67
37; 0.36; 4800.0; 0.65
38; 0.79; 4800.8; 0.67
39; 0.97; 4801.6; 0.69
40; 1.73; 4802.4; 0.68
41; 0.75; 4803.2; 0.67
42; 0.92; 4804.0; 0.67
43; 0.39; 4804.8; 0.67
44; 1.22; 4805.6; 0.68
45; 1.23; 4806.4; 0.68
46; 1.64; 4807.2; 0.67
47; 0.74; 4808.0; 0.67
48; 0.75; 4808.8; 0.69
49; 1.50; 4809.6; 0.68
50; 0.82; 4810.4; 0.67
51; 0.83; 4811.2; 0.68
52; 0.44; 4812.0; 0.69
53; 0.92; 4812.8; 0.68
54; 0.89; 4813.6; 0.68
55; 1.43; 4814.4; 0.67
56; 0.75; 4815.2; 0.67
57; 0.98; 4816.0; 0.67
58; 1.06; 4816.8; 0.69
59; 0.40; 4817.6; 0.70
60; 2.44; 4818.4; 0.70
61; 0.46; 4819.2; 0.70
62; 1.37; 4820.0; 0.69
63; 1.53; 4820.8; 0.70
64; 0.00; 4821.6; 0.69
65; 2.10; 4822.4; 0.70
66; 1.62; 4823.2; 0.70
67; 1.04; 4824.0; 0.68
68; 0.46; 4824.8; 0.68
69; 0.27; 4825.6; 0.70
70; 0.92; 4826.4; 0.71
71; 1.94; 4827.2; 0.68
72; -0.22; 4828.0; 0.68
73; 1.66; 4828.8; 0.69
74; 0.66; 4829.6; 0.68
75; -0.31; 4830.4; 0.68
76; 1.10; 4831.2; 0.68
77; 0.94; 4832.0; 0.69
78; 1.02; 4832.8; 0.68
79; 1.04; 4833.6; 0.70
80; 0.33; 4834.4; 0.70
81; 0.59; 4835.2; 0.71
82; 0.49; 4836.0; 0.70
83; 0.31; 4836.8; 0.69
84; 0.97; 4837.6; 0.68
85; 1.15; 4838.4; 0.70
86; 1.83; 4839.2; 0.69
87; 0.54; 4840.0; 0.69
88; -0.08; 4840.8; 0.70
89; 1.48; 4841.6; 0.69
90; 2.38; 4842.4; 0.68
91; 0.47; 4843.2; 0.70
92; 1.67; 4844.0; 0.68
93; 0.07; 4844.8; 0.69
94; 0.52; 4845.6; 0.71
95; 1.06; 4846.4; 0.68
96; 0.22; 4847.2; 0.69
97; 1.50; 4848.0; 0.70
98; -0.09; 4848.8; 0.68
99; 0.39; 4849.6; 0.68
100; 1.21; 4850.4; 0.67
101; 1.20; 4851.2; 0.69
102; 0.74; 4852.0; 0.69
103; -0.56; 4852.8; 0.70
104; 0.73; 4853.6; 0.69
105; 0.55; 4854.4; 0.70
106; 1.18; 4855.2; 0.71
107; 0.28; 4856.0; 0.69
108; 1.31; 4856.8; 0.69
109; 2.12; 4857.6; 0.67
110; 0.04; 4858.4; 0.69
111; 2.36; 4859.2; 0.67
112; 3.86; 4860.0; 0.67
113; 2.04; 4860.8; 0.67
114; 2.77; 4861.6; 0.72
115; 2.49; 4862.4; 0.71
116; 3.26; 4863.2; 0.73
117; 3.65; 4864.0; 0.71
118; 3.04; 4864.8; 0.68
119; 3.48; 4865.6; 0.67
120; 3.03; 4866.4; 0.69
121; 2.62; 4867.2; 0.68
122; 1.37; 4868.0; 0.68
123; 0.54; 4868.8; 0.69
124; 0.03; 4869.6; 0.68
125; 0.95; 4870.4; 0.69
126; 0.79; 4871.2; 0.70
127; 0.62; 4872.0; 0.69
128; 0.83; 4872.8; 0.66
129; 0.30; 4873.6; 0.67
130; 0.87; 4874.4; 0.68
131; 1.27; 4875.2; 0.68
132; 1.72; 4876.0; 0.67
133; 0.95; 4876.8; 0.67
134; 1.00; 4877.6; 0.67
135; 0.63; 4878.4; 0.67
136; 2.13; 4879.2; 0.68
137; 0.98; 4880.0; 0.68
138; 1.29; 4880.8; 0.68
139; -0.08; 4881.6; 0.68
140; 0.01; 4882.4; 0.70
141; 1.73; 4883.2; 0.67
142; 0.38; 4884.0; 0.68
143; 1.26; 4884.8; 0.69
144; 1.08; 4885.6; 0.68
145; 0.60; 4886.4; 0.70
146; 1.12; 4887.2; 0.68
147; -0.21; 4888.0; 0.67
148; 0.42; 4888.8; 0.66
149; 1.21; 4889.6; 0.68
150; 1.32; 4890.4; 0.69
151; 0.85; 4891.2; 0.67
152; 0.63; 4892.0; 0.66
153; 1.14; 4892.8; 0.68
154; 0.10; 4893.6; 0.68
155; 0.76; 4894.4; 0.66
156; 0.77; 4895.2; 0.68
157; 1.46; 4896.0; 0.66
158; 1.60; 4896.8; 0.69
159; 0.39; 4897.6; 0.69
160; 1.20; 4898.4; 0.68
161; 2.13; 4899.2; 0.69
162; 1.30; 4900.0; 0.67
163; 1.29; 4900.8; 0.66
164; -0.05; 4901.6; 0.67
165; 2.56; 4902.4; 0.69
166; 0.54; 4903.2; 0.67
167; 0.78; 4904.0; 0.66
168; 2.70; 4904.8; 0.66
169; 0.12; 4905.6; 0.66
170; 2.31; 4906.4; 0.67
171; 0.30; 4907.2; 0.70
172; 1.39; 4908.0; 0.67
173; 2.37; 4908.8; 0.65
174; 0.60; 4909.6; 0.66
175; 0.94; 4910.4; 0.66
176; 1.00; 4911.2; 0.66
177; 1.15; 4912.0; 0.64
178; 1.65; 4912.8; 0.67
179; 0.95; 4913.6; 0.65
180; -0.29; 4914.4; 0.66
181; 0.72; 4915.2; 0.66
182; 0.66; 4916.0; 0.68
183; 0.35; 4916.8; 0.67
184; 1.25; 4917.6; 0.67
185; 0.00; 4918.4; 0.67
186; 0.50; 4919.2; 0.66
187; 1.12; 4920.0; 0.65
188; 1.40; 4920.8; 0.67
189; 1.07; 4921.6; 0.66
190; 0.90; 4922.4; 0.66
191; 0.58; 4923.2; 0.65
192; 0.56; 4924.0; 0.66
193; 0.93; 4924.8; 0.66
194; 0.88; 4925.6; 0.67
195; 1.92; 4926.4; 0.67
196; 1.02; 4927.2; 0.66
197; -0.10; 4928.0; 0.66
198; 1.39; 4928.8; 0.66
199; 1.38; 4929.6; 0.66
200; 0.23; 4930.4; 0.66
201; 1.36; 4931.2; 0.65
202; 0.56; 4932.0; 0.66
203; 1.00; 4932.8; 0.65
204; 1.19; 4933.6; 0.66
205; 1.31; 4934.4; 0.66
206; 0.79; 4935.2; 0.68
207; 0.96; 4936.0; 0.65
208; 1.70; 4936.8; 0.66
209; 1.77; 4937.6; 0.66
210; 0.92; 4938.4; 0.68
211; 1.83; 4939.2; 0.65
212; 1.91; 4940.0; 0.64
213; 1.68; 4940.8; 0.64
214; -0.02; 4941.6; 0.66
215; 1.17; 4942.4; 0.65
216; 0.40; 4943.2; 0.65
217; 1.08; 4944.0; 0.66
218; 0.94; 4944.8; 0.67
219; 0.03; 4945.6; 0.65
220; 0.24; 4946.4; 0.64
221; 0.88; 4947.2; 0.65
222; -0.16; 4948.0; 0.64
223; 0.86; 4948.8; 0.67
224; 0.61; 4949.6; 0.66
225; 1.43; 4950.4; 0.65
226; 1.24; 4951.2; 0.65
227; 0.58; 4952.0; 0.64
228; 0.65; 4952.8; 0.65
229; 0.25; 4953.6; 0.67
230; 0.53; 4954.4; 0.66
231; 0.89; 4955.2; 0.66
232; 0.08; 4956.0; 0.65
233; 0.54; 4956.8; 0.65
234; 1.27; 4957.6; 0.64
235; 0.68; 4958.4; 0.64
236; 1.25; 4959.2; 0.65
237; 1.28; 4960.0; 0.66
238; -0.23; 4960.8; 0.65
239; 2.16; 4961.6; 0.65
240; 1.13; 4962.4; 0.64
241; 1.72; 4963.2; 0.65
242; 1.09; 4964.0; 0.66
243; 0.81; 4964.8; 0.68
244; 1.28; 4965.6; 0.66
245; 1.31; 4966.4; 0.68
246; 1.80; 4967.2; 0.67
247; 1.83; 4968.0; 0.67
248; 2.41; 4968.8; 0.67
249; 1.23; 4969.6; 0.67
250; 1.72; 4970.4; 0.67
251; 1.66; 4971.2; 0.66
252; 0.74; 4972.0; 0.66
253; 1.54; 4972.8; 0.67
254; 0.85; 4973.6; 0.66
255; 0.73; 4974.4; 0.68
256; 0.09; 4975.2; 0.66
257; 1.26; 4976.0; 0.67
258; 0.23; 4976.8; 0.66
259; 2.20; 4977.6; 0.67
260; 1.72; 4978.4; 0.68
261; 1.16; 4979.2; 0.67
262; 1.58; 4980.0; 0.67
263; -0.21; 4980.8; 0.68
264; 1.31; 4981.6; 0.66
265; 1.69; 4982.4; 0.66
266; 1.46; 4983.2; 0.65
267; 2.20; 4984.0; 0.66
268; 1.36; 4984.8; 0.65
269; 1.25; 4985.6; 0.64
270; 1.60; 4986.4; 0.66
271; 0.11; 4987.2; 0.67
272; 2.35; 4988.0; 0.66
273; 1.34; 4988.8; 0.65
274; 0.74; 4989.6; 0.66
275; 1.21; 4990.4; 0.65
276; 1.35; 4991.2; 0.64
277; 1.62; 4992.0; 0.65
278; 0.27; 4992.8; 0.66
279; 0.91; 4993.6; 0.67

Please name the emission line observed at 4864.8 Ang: [O II]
